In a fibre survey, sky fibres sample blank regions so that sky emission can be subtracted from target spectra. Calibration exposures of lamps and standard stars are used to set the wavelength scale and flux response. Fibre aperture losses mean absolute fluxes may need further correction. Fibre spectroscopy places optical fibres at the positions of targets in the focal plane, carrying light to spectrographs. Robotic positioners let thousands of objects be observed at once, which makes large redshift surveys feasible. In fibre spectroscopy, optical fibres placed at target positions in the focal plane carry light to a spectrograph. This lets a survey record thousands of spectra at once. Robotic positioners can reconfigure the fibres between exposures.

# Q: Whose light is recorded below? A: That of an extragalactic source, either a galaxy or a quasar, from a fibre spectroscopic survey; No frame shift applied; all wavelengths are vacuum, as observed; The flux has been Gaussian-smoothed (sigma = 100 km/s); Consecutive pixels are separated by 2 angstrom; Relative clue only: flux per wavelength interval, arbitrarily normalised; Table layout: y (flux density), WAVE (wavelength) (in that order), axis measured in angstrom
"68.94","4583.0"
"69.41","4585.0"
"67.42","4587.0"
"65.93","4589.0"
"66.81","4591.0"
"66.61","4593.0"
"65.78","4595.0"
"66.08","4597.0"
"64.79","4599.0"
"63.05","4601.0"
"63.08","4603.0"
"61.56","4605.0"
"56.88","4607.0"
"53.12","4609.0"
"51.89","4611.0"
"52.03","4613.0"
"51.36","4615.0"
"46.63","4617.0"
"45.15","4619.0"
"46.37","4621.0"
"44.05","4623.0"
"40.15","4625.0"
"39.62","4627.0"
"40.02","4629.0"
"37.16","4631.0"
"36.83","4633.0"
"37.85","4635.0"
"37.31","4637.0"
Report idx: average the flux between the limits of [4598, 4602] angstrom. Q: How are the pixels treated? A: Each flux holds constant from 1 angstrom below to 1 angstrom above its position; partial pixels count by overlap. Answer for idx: 63.9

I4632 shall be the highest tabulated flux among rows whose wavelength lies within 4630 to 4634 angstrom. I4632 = 37.16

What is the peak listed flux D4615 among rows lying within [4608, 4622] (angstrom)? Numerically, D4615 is 53.12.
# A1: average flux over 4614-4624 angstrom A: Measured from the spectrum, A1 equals 46.7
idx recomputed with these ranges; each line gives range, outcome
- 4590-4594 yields 66.7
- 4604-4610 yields 57.2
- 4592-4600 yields 65.8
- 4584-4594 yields 67.2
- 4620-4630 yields 42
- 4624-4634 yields 38.8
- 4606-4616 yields 53.1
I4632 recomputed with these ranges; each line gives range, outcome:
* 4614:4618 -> 51.36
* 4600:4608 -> 63.08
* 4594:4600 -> 66.08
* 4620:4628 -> 46.37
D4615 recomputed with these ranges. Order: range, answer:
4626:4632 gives 40.02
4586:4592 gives 67.42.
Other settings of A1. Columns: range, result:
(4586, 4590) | 66.7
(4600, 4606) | 62.6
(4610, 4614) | 52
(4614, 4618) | 49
